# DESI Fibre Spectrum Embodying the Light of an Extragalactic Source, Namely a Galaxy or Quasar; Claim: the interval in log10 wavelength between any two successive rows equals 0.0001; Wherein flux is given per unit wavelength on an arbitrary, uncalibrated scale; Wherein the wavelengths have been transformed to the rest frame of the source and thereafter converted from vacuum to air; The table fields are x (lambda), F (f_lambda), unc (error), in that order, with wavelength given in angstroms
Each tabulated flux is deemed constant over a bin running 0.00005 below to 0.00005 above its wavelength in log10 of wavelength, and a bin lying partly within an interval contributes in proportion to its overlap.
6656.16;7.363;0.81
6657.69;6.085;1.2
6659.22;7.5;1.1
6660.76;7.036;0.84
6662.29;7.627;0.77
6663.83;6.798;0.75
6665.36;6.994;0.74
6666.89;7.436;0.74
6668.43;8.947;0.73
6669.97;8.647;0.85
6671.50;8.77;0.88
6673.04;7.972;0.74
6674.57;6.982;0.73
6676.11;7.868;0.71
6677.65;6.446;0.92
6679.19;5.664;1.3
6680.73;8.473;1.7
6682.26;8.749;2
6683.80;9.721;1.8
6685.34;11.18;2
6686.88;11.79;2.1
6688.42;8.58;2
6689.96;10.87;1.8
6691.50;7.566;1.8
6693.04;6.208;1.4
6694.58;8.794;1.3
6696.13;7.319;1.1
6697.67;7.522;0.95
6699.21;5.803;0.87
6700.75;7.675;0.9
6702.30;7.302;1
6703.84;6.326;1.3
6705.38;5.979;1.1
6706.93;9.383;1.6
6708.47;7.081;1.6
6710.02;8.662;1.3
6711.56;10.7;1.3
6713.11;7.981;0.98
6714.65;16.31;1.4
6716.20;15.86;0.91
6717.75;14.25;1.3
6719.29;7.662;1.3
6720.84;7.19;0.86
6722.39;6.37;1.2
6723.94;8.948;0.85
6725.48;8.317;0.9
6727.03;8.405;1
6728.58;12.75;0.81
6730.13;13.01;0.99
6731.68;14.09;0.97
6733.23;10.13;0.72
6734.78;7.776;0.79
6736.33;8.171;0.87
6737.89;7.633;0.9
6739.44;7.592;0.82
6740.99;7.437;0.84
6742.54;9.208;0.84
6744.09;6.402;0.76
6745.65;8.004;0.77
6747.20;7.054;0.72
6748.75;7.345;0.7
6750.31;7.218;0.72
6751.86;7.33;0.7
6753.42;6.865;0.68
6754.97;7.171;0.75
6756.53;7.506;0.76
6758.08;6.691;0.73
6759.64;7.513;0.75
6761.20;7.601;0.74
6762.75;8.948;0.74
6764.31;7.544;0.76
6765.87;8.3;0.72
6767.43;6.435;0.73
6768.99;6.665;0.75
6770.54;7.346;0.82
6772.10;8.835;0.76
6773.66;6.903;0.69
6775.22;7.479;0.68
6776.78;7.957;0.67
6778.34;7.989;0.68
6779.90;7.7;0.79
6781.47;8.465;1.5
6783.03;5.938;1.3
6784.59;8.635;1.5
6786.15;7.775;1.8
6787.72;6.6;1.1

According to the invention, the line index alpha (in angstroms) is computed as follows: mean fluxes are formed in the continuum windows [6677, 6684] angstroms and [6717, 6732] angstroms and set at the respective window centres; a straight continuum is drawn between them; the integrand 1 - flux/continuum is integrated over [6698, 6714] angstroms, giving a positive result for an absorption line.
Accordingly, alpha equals 2.3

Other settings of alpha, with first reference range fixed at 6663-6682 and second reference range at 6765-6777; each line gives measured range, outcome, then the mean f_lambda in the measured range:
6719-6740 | -4.64 angstroms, 9.19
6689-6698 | -0.59 angstroms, 8.08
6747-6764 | 0.21 angstroms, 7.4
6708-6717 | -4.39 angstroms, 11.2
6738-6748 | -0.14 angstroms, 7.62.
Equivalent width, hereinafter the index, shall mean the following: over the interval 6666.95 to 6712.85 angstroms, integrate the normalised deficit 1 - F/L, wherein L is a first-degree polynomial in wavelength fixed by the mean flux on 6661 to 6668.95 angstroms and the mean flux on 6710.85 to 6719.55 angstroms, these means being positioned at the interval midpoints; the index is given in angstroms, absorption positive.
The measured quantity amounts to 7.44 angstroms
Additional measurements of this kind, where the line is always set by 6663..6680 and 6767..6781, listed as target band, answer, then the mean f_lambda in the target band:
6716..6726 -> -2.6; 9.49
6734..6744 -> -0.5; 7.86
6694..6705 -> 0.5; 7.18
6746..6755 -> 0.4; 7.21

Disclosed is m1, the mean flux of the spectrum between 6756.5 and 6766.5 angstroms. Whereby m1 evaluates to 7.74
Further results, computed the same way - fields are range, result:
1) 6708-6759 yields 9.01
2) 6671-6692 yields 8.63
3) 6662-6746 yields 8.73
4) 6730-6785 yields 7.9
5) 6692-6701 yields 7.21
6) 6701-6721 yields 9.62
